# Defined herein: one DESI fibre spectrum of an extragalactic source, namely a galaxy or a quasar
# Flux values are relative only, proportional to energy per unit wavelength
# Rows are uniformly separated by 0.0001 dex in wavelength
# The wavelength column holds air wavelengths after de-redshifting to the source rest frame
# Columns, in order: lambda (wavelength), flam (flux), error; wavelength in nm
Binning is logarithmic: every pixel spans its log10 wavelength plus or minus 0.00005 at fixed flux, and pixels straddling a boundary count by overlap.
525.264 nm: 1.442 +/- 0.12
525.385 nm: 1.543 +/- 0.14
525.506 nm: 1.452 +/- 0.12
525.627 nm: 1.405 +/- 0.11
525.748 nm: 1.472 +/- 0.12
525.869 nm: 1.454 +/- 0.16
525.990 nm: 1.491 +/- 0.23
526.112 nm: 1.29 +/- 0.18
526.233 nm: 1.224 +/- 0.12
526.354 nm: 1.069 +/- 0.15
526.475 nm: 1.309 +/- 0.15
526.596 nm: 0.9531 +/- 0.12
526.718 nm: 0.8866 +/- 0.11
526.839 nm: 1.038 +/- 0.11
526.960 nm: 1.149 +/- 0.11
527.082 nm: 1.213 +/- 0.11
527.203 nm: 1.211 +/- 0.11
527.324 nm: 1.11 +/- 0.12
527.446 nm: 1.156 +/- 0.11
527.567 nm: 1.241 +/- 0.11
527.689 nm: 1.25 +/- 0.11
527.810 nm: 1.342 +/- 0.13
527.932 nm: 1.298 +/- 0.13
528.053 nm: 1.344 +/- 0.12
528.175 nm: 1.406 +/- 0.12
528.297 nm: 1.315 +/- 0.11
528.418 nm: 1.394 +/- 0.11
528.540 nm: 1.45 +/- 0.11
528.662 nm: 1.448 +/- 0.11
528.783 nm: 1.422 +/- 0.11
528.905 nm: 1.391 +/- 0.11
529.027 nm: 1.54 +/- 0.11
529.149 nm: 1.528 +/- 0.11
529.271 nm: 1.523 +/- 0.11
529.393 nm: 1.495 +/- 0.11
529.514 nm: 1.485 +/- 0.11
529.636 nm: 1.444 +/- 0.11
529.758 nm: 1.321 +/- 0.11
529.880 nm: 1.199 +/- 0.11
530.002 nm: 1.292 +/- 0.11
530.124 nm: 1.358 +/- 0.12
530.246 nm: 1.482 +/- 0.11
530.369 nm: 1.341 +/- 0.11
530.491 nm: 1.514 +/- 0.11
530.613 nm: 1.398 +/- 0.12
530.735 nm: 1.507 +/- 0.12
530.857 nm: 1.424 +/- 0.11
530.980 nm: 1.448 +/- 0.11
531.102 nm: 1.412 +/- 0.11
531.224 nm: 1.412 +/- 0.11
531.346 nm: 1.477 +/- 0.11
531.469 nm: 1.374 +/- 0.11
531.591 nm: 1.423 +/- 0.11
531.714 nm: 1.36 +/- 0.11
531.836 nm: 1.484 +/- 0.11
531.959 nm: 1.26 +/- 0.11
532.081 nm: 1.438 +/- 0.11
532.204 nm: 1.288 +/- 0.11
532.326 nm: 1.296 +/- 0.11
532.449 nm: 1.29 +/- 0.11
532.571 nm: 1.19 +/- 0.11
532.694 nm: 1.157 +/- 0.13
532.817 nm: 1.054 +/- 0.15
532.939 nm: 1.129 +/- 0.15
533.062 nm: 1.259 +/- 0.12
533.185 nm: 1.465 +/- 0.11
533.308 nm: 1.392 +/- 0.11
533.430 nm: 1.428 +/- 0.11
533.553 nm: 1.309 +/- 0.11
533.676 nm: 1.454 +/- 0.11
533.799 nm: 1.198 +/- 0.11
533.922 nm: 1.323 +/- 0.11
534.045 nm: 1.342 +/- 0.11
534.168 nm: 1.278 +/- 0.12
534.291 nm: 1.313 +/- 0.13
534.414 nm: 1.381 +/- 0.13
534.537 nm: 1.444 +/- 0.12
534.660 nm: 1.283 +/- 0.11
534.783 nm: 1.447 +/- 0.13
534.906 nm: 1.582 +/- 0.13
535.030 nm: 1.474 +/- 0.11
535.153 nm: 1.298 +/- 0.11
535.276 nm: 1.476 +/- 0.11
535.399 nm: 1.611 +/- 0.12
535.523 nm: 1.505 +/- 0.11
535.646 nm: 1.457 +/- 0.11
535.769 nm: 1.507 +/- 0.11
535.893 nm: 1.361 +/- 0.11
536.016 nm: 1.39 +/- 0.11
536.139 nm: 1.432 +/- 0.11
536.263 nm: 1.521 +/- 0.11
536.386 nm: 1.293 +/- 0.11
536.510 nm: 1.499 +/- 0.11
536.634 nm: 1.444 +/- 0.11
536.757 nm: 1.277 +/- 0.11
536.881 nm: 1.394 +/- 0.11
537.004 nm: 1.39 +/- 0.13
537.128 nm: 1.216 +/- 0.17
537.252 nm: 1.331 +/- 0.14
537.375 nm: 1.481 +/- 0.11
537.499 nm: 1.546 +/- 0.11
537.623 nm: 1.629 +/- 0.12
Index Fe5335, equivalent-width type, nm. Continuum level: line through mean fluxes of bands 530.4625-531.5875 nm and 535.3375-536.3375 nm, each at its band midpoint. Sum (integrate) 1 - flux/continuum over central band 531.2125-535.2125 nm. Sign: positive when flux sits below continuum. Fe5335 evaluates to 0.31 nm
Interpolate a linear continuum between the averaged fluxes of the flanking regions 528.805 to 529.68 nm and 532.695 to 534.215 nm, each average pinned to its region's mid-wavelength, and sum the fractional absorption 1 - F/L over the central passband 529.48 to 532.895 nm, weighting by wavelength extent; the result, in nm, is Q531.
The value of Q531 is 0.09 nm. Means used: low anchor 1.48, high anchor 1.3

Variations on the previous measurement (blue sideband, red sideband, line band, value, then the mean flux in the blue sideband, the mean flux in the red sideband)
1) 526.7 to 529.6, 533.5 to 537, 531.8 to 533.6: 0.11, 1.33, 1.4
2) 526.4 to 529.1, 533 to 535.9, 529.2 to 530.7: -0.11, 1.27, 1.4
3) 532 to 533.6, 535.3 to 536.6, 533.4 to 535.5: -0.03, 1.28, 1.46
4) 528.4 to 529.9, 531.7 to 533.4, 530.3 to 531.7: -0.07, 1.44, 1.29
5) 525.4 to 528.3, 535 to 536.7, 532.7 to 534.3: 0.11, 1.26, 1.45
